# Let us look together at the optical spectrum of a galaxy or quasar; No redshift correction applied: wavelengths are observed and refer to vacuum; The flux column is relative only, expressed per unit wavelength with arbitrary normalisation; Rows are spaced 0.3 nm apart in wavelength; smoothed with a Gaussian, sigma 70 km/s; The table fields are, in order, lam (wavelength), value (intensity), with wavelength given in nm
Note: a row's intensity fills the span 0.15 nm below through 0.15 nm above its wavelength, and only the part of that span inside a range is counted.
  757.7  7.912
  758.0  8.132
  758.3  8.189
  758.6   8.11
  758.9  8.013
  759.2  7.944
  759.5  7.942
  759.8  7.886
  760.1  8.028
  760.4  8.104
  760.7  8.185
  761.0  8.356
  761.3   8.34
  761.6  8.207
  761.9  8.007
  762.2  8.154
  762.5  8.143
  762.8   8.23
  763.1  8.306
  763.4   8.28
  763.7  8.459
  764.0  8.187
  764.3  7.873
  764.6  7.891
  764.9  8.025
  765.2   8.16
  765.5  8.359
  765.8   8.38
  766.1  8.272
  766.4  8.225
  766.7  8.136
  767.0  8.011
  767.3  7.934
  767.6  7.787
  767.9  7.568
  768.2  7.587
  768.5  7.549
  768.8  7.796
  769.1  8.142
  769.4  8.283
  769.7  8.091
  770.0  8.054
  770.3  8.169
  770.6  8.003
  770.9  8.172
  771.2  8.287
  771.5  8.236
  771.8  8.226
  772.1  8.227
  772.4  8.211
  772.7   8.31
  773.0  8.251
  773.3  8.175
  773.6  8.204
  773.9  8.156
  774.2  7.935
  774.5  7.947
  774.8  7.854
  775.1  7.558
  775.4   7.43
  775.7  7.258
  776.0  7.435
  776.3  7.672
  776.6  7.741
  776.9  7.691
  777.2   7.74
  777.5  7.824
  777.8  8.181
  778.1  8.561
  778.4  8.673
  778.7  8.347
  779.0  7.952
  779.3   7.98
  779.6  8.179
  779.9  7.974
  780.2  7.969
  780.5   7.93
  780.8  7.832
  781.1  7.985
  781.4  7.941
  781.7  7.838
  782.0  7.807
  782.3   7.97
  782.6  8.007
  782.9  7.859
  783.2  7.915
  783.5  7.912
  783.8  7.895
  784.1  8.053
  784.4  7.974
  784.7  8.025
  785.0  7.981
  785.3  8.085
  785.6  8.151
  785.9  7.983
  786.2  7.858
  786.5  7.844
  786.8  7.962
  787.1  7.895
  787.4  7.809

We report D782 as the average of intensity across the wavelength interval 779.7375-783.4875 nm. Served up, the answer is 7.92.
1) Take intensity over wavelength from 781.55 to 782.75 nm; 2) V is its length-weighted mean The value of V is 7.91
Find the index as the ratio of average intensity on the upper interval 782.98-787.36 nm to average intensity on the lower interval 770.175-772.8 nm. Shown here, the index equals 0.97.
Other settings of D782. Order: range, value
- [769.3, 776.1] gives 8.02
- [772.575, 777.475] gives 7.83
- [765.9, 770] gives 7.96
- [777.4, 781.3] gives 8.11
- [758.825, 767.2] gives 8.15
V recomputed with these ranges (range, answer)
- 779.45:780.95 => 7.98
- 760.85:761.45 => 8.35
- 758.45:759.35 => 8.02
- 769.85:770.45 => 8.11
